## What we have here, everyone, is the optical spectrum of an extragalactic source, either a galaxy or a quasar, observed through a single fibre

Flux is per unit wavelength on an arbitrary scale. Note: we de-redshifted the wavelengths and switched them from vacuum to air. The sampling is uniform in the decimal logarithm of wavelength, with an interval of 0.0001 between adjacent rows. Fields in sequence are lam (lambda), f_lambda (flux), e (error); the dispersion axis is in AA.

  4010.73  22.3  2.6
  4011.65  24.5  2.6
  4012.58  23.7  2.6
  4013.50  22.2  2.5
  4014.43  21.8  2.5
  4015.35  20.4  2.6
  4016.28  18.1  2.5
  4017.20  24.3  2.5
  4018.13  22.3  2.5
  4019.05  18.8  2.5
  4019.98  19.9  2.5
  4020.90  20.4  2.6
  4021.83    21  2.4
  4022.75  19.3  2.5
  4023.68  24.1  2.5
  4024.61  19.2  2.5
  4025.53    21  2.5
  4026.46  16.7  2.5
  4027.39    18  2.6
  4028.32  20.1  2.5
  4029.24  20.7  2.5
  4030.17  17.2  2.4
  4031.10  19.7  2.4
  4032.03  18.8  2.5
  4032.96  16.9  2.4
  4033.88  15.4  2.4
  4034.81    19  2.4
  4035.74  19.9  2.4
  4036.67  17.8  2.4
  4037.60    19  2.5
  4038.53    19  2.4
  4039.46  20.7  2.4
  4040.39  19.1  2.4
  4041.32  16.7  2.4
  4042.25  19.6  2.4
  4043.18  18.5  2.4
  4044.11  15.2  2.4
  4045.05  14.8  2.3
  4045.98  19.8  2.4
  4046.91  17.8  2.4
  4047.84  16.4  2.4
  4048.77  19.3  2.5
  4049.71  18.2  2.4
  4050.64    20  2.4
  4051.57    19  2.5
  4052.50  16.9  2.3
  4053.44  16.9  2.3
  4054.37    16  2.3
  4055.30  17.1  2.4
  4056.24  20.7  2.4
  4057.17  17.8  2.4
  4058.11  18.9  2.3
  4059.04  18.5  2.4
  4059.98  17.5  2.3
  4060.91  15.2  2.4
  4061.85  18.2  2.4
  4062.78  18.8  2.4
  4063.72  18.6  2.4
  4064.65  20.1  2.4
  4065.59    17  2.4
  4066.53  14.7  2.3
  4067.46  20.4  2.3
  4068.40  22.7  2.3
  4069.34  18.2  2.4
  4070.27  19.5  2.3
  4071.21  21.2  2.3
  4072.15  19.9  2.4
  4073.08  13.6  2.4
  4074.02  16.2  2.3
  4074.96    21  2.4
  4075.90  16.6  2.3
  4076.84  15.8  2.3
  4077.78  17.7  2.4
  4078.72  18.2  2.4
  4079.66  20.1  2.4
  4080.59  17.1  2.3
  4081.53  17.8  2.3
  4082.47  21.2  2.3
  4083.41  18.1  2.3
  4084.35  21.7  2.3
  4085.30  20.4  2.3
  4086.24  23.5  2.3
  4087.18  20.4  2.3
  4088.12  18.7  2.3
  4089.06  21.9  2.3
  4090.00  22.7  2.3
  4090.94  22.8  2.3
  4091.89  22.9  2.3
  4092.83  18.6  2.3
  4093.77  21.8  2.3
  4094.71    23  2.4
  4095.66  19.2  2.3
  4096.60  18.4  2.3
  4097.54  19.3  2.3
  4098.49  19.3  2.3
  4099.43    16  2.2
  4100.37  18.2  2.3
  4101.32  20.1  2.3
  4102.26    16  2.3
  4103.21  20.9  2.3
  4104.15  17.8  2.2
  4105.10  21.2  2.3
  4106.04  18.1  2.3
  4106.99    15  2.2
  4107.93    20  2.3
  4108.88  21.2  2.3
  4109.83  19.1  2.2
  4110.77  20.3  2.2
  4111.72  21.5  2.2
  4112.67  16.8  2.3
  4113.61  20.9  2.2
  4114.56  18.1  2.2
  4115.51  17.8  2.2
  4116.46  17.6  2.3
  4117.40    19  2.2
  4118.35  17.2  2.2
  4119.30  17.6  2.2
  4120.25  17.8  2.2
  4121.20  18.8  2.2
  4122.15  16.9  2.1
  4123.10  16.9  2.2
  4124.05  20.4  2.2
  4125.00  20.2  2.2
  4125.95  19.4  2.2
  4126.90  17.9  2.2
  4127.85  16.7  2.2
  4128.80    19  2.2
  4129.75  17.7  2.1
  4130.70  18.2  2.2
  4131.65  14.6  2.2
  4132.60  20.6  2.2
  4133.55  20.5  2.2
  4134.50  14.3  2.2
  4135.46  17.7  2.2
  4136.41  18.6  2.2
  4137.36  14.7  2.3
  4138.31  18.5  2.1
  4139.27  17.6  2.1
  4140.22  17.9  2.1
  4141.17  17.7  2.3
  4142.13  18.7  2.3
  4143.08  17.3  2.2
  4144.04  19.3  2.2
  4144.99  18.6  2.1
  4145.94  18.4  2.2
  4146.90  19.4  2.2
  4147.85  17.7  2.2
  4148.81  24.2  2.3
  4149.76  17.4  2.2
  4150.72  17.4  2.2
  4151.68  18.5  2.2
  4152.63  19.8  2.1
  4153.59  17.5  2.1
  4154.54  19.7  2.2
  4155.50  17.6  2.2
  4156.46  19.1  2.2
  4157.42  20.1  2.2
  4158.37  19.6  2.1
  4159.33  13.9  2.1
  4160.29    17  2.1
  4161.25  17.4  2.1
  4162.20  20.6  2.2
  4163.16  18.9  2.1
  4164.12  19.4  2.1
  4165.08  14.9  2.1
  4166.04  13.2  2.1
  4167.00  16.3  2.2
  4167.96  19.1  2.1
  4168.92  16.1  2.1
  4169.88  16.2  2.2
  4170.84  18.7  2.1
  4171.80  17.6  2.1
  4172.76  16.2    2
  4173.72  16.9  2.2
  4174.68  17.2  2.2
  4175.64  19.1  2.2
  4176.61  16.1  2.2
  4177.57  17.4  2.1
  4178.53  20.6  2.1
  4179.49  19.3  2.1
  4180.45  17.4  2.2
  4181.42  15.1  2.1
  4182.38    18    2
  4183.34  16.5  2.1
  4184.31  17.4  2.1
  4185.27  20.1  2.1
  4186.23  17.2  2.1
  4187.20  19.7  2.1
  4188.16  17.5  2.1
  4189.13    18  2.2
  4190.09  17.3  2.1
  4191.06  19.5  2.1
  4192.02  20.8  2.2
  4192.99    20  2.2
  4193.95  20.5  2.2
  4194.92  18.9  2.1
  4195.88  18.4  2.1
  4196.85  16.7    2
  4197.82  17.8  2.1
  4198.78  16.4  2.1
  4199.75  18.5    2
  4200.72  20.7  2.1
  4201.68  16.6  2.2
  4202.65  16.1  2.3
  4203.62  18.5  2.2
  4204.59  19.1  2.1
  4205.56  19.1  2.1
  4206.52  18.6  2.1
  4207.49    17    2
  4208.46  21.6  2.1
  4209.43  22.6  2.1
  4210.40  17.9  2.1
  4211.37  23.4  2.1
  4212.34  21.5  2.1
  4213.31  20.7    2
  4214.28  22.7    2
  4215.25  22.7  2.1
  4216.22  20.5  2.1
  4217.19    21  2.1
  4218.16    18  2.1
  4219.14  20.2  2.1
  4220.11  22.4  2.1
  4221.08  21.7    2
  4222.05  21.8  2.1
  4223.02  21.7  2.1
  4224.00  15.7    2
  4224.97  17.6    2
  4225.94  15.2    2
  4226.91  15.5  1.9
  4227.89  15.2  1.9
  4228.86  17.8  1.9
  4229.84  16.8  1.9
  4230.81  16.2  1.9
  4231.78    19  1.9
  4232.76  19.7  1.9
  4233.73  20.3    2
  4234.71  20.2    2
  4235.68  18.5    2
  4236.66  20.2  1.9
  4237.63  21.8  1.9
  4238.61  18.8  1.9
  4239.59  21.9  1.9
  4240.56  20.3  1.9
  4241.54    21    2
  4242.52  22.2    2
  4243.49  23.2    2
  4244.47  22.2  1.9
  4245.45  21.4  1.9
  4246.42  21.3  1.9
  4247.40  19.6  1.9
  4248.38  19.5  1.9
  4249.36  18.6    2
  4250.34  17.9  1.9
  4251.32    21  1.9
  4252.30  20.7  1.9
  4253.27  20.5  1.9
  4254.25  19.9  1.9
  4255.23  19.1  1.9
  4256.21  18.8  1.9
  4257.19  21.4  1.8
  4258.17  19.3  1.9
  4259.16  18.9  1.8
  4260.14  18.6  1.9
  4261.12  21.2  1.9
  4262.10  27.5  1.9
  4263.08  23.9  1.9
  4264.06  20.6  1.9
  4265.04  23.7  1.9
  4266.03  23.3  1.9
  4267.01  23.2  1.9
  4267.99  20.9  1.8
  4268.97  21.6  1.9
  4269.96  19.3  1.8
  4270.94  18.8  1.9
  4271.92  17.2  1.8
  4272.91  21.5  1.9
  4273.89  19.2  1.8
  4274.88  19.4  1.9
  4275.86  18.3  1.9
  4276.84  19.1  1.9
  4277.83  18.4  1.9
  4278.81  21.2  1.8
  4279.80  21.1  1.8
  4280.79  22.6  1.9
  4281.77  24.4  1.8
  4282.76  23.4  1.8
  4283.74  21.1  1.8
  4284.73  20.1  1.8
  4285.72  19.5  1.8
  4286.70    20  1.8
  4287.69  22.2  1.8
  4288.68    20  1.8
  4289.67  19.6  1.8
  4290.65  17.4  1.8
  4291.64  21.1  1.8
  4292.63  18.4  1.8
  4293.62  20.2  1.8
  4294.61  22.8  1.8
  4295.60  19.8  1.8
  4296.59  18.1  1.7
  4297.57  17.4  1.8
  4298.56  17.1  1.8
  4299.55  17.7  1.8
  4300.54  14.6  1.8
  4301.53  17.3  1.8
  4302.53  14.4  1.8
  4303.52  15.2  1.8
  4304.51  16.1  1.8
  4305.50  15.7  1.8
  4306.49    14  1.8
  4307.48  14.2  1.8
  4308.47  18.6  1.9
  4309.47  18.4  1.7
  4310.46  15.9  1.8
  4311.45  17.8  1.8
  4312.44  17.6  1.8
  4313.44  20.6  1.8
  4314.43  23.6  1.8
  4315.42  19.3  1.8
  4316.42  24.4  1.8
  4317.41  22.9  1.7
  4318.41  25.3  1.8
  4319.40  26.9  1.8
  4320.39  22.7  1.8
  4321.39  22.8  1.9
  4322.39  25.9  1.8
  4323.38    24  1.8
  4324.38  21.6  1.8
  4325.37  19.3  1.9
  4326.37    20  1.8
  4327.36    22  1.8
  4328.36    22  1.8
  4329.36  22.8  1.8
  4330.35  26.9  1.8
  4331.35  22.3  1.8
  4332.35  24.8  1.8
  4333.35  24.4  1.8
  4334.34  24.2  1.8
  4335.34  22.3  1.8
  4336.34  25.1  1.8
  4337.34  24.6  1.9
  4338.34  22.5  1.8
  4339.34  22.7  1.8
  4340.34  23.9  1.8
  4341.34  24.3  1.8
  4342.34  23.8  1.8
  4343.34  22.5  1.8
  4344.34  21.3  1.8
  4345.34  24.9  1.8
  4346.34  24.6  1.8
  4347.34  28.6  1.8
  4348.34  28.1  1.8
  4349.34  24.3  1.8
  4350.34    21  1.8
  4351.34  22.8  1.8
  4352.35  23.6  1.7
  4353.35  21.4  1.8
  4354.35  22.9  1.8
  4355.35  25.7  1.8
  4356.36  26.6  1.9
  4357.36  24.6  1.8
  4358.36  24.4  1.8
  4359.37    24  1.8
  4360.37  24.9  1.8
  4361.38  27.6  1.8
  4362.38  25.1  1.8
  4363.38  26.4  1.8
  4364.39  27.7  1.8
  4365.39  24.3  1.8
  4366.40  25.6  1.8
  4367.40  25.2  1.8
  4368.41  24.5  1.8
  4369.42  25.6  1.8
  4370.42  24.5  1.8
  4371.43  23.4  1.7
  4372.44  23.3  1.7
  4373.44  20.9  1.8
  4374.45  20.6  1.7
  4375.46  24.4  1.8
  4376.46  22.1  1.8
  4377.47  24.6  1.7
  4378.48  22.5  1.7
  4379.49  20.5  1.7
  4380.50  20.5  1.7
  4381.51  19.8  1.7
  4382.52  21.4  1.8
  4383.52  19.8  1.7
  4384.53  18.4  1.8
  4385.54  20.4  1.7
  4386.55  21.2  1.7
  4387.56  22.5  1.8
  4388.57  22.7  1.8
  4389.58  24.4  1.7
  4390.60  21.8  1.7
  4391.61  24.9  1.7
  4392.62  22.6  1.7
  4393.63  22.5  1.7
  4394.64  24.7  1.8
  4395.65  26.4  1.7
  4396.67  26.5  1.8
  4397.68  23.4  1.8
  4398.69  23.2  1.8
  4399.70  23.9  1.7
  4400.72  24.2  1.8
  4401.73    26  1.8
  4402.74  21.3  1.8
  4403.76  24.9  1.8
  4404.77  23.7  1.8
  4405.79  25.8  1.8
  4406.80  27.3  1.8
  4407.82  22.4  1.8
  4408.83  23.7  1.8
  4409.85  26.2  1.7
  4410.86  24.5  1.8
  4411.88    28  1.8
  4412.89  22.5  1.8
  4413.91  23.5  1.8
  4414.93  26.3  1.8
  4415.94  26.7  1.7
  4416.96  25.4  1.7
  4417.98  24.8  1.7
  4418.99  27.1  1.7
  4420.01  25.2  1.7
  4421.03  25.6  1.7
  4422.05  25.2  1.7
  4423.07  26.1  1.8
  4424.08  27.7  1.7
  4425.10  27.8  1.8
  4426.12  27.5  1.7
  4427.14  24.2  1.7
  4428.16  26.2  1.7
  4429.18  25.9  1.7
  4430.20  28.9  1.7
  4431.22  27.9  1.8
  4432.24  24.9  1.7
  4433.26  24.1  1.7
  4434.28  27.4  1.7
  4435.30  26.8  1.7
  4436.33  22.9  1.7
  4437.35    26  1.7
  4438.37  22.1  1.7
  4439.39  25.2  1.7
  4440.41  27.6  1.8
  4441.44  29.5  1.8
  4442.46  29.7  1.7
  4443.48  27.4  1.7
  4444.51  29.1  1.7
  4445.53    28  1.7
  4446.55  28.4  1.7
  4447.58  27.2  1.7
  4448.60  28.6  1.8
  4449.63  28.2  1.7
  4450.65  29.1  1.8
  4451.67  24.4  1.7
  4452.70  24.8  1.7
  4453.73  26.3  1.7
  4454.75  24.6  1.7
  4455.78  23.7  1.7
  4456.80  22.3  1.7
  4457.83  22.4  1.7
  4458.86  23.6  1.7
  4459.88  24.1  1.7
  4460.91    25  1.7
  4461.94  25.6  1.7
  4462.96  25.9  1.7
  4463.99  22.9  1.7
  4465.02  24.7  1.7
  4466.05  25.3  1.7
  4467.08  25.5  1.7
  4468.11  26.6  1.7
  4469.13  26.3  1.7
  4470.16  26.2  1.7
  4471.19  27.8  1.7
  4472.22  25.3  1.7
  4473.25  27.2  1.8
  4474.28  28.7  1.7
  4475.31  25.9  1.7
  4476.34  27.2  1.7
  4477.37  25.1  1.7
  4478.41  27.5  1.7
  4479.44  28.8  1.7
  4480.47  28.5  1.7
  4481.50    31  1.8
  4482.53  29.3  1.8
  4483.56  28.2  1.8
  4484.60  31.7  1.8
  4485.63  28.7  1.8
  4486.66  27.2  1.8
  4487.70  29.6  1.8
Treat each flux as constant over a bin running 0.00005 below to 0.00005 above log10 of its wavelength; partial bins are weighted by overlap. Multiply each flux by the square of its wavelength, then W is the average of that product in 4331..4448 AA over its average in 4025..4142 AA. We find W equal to 1.5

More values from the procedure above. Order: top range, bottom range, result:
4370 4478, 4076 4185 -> 1.55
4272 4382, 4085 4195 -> 1.29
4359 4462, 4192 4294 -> 1.34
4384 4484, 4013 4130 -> 1.60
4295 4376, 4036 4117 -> 1.34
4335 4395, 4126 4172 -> 1.45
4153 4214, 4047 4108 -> 1.02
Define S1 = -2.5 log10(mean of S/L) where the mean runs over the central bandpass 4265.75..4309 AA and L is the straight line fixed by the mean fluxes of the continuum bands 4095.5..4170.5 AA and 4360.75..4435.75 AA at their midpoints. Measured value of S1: 0.139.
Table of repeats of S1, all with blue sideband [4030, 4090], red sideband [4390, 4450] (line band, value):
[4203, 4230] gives 0.11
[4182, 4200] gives 0.15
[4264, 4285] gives 0.10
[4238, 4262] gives 0.10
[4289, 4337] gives 0.16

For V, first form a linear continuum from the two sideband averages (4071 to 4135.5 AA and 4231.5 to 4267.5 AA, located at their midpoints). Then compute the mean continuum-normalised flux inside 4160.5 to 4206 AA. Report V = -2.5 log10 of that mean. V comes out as 0.12 mag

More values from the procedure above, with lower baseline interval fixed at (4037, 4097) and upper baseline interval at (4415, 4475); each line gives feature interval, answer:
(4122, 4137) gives 0.11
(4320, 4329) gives 0.07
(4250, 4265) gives 0.09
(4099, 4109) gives 0.06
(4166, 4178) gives 0.22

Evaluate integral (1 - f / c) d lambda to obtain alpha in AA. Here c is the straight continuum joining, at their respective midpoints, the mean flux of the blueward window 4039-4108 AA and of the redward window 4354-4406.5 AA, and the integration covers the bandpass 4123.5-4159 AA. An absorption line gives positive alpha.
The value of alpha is 2.6 AA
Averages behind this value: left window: 18.8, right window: 23.6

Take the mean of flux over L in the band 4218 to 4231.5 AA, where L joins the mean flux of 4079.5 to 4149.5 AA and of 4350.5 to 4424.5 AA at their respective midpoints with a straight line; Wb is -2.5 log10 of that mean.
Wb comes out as 0.15 mag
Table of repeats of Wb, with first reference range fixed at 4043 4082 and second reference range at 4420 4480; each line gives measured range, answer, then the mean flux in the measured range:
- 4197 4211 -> 0.13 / 18.6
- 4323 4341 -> 0.03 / 23.1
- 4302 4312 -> 0.40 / 16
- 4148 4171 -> 0.12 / 18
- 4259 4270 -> 0.01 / 22.1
